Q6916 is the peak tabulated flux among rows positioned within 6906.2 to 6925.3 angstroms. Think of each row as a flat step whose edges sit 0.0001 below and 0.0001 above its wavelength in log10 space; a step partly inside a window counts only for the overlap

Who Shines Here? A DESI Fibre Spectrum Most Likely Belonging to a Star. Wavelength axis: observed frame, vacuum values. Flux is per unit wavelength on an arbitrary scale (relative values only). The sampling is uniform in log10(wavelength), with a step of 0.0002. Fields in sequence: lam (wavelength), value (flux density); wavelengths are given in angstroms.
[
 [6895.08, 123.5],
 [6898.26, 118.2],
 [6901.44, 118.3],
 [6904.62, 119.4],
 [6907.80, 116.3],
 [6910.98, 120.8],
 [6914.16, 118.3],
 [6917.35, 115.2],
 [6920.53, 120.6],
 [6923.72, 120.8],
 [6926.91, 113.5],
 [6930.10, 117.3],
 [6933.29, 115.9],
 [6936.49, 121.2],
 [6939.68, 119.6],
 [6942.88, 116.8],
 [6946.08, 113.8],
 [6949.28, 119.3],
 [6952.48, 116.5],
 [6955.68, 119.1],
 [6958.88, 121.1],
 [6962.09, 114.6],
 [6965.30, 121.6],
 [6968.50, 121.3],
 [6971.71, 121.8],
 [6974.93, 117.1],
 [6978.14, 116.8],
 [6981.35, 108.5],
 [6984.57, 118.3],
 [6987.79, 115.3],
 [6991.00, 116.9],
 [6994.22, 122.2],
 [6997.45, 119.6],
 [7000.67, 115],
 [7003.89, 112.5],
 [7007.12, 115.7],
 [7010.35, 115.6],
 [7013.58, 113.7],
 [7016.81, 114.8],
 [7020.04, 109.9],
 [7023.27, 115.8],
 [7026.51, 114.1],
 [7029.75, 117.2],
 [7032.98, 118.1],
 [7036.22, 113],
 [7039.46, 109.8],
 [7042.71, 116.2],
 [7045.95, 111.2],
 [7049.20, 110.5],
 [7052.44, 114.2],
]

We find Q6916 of 120.8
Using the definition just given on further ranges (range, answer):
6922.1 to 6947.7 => 121.2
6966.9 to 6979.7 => 121.8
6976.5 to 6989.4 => 118.3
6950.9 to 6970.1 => 121.6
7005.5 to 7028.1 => 115.8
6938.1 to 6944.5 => 119.6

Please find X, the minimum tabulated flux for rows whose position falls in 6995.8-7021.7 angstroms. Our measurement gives 109.9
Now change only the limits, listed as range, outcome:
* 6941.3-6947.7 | 113.8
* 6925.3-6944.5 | 113.5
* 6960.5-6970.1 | 114.6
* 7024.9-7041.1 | 109.8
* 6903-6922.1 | 115.2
